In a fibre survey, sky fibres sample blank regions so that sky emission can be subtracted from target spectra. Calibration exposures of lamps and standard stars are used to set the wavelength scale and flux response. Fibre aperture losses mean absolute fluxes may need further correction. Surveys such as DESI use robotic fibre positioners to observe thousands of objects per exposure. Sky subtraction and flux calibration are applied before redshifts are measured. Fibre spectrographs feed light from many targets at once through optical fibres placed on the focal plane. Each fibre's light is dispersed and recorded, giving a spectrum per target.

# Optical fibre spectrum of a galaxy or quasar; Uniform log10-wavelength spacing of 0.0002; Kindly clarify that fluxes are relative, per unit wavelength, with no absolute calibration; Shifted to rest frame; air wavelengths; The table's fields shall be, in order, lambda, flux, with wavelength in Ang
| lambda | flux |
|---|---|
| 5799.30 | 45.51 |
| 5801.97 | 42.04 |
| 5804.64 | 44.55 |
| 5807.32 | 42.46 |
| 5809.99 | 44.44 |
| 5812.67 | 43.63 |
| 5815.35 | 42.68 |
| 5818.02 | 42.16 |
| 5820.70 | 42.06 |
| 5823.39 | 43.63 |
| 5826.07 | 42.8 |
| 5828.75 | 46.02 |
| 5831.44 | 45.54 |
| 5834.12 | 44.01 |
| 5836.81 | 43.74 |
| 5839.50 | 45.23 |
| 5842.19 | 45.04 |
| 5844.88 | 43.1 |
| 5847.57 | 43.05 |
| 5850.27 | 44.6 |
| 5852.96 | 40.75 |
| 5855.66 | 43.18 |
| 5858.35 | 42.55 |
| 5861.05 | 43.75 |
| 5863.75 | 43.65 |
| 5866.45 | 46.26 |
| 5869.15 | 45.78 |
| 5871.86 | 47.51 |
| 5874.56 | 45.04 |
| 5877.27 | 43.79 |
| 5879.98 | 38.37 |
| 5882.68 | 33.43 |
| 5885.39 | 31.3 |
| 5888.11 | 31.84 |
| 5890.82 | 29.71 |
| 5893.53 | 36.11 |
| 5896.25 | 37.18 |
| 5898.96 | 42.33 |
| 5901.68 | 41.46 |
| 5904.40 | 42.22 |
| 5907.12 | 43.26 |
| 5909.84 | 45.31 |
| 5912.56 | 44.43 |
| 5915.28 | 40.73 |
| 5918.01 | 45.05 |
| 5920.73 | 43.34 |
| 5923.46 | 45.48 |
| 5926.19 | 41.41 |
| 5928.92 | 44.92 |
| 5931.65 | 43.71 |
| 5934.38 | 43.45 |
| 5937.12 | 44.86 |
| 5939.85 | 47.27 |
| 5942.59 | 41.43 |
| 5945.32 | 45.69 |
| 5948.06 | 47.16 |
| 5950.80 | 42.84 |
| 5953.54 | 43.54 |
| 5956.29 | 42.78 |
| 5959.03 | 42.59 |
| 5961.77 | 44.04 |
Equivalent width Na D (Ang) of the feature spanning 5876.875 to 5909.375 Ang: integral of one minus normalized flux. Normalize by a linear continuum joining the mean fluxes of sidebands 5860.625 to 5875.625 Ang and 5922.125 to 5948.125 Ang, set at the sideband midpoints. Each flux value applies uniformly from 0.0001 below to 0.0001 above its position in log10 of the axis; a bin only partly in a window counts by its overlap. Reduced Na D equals 5.4 Ang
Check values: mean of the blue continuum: 45.4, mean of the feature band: 37.6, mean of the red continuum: 44.4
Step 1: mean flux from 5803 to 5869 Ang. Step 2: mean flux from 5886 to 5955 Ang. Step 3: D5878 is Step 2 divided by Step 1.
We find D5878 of 1.0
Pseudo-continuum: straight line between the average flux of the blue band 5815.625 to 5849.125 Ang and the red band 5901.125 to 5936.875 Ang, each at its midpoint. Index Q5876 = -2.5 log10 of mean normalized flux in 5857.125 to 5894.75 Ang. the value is 0.098 mag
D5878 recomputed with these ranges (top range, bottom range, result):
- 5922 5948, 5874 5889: 1.20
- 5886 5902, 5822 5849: 0.81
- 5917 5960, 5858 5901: 1.11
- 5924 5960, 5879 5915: 1.15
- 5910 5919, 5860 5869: 0.97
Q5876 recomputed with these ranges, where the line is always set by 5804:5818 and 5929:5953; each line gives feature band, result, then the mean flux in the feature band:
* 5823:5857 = -0.01 mag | 43.9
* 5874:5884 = 0.11 mag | 39.8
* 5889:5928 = 0.08 mag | 41.2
